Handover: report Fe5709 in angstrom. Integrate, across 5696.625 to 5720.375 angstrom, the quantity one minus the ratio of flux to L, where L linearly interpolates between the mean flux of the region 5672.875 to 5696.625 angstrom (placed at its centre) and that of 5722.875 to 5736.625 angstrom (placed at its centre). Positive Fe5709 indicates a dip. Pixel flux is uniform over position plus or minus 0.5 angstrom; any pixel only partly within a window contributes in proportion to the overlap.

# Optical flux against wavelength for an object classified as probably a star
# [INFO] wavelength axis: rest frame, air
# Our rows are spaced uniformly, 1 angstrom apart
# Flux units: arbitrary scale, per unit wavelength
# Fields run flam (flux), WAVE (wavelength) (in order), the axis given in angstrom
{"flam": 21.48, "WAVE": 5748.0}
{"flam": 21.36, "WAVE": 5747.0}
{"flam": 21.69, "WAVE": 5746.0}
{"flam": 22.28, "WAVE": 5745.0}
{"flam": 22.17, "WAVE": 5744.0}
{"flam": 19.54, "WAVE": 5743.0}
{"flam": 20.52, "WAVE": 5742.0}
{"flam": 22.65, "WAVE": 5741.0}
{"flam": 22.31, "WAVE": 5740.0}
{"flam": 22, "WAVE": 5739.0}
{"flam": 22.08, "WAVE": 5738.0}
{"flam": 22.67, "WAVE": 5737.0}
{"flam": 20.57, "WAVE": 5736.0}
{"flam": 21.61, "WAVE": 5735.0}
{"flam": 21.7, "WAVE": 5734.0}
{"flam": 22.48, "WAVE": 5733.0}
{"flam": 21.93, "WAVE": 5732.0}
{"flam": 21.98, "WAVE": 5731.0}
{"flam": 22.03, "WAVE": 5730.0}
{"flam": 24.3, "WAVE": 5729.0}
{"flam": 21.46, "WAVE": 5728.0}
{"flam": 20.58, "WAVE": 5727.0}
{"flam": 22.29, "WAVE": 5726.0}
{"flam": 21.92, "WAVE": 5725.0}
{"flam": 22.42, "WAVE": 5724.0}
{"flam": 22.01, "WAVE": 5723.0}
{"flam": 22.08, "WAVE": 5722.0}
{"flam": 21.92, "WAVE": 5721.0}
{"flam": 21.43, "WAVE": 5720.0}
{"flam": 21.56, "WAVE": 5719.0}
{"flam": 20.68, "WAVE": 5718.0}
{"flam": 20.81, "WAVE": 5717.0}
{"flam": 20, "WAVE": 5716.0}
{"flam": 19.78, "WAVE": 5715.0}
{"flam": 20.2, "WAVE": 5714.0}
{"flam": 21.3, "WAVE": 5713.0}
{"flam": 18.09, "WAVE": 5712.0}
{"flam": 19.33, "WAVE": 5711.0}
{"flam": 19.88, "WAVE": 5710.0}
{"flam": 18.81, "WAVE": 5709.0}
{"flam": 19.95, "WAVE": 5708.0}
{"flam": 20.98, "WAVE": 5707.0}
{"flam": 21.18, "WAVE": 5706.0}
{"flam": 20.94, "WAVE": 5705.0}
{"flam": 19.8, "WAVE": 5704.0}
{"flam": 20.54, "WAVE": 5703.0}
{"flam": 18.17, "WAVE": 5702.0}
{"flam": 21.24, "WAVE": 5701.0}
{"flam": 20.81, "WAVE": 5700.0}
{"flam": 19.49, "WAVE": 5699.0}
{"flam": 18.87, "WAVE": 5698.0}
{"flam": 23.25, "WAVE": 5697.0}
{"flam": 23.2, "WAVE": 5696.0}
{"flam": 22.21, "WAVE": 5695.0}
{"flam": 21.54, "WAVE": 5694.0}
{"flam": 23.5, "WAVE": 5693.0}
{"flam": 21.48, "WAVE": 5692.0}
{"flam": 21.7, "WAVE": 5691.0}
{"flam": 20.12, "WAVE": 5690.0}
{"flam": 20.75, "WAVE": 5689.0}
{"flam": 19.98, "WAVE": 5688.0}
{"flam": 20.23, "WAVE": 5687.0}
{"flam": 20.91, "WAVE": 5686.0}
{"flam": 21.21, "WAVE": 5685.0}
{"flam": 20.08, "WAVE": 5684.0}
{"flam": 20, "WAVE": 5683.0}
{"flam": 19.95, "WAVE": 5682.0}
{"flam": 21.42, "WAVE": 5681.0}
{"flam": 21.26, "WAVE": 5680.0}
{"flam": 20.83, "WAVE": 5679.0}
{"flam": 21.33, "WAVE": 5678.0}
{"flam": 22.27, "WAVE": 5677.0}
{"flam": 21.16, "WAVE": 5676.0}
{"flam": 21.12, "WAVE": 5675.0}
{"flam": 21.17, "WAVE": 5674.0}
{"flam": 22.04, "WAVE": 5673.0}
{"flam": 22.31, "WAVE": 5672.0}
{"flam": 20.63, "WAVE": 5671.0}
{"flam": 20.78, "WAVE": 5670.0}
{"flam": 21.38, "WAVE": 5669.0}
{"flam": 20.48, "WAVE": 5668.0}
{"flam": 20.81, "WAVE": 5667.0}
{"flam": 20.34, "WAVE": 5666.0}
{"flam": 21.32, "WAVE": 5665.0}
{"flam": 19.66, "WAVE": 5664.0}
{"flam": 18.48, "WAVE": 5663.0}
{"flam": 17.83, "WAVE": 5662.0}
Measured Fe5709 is 1.47 angstrom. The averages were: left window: 21.2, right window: 22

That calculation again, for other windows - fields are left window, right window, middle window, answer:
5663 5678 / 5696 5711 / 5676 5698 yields -0.59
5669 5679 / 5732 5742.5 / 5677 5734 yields 1.60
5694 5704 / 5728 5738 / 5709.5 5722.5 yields 0.57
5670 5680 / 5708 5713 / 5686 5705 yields -0.68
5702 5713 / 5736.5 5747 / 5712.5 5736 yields -0.83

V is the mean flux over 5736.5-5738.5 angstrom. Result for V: 22.4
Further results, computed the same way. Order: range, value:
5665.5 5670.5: 20.8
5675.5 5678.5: 21.6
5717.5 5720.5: 21.2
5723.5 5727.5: 21.8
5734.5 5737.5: 21.6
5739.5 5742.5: 21.8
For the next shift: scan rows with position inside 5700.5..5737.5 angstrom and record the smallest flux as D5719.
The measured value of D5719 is 18.09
